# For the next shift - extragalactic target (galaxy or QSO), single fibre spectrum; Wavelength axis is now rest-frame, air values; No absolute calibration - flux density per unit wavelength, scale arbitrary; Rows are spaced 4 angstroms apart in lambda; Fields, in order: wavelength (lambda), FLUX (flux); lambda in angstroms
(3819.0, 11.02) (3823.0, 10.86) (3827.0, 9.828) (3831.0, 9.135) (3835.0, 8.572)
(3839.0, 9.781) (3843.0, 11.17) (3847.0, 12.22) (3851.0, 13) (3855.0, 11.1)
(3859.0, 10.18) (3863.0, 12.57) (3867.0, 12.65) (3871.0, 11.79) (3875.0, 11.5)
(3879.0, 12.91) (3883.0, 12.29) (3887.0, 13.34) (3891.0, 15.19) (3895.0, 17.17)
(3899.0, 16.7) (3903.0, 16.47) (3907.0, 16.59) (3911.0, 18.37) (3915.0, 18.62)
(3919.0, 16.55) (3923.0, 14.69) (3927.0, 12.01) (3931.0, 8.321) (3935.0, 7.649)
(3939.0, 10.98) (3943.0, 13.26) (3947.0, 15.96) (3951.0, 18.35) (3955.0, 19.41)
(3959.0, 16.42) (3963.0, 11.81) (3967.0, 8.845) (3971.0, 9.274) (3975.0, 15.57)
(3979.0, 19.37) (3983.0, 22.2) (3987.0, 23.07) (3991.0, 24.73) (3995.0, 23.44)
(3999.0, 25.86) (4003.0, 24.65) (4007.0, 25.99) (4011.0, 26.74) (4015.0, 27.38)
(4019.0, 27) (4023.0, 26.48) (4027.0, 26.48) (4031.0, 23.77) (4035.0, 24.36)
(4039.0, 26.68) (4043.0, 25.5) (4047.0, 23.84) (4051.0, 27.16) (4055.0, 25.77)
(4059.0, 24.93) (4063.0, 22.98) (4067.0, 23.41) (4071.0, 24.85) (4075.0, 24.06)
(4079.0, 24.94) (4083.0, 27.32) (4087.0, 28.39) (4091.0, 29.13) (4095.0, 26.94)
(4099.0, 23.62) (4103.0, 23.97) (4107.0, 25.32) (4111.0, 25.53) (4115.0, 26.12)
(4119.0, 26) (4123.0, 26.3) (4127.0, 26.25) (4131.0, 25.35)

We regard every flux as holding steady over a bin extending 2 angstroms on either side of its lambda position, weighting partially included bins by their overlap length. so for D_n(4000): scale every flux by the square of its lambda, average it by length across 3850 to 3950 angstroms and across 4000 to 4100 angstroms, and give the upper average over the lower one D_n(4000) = 2.03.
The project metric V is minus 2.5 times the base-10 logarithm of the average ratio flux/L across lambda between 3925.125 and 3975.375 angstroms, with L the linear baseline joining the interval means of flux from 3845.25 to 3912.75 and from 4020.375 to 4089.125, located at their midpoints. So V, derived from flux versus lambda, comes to 0.40 mag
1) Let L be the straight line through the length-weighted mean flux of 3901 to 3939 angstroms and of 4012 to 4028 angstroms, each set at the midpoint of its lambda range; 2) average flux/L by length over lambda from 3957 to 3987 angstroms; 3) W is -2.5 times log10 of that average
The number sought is 0.339 mag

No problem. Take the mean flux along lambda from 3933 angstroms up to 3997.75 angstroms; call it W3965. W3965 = 16.4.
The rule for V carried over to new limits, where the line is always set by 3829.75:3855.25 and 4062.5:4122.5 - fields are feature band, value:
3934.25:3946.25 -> 0.40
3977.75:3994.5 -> -0.17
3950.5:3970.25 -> 0.22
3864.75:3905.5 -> -0.06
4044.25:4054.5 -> -0.11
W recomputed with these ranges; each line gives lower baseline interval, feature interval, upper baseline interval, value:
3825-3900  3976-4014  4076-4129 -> -0.20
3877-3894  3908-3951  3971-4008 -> 0.22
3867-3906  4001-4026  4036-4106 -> -0.20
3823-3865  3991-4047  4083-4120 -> -0.21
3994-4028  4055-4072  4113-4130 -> 0.08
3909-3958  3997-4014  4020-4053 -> -0.16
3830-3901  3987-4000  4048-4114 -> -0.20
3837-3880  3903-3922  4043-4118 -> -0.15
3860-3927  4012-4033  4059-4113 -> -0.20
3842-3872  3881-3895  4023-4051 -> 0.01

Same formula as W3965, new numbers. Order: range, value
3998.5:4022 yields 26.3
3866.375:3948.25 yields 14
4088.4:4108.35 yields 25.9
